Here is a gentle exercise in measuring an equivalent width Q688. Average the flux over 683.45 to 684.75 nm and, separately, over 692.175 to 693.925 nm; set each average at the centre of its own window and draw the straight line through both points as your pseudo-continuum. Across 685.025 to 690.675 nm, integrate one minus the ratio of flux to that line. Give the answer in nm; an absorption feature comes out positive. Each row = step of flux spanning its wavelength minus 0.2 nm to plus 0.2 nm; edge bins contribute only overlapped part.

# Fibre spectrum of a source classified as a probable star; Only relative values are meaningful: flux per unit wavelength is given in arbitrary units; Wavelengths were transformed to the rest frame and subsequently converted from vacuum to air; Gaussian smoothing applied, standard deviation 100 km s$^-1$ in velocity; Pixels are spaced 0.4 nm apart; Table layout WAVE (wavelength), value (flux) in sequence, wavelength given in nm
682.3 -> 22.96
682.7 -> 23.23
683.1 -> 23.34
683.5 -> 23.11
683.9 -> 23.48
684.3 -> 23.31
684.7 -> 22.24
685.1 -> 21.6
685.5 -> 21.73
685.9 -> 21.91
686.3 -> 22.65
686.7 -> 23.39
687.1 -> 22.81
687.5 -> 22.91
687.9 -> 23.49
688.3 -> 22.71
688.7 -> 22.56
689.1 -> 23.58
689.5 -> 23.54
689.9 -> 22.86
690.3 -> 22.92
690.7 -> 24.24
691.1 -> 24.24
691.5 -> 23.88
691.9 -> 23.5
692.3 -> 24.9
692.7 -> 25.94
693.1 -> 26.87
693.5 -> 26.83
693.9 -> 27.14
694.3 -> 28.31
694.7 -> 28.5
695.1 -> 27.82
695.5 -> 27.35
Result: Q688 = 0.375 nm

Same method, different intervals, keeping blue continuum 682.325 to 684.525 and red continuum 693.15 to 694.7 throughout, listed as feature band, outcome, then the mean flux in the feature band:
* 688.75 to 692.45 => 0.35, 23.7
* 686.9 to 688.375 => 0.12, 23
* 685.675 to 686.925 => 0.09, 22.6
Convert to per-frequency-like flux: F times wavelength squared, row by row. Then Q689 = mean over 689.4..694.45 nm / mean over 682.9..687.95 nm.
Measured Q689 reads 1.1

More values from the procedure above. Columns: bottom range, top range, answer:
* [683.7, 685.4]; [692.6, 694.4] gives 1.23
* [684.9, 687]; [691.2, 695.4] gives 1.21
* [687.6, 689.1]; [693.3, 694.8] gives 1.22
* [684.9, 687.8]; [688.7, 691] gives 1.05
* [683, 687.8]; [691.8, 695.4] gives 1.21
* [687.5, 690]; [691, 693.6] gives 1.10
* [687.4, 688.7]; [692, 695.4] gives 1.19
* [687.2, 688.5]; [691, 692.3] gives 1.05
